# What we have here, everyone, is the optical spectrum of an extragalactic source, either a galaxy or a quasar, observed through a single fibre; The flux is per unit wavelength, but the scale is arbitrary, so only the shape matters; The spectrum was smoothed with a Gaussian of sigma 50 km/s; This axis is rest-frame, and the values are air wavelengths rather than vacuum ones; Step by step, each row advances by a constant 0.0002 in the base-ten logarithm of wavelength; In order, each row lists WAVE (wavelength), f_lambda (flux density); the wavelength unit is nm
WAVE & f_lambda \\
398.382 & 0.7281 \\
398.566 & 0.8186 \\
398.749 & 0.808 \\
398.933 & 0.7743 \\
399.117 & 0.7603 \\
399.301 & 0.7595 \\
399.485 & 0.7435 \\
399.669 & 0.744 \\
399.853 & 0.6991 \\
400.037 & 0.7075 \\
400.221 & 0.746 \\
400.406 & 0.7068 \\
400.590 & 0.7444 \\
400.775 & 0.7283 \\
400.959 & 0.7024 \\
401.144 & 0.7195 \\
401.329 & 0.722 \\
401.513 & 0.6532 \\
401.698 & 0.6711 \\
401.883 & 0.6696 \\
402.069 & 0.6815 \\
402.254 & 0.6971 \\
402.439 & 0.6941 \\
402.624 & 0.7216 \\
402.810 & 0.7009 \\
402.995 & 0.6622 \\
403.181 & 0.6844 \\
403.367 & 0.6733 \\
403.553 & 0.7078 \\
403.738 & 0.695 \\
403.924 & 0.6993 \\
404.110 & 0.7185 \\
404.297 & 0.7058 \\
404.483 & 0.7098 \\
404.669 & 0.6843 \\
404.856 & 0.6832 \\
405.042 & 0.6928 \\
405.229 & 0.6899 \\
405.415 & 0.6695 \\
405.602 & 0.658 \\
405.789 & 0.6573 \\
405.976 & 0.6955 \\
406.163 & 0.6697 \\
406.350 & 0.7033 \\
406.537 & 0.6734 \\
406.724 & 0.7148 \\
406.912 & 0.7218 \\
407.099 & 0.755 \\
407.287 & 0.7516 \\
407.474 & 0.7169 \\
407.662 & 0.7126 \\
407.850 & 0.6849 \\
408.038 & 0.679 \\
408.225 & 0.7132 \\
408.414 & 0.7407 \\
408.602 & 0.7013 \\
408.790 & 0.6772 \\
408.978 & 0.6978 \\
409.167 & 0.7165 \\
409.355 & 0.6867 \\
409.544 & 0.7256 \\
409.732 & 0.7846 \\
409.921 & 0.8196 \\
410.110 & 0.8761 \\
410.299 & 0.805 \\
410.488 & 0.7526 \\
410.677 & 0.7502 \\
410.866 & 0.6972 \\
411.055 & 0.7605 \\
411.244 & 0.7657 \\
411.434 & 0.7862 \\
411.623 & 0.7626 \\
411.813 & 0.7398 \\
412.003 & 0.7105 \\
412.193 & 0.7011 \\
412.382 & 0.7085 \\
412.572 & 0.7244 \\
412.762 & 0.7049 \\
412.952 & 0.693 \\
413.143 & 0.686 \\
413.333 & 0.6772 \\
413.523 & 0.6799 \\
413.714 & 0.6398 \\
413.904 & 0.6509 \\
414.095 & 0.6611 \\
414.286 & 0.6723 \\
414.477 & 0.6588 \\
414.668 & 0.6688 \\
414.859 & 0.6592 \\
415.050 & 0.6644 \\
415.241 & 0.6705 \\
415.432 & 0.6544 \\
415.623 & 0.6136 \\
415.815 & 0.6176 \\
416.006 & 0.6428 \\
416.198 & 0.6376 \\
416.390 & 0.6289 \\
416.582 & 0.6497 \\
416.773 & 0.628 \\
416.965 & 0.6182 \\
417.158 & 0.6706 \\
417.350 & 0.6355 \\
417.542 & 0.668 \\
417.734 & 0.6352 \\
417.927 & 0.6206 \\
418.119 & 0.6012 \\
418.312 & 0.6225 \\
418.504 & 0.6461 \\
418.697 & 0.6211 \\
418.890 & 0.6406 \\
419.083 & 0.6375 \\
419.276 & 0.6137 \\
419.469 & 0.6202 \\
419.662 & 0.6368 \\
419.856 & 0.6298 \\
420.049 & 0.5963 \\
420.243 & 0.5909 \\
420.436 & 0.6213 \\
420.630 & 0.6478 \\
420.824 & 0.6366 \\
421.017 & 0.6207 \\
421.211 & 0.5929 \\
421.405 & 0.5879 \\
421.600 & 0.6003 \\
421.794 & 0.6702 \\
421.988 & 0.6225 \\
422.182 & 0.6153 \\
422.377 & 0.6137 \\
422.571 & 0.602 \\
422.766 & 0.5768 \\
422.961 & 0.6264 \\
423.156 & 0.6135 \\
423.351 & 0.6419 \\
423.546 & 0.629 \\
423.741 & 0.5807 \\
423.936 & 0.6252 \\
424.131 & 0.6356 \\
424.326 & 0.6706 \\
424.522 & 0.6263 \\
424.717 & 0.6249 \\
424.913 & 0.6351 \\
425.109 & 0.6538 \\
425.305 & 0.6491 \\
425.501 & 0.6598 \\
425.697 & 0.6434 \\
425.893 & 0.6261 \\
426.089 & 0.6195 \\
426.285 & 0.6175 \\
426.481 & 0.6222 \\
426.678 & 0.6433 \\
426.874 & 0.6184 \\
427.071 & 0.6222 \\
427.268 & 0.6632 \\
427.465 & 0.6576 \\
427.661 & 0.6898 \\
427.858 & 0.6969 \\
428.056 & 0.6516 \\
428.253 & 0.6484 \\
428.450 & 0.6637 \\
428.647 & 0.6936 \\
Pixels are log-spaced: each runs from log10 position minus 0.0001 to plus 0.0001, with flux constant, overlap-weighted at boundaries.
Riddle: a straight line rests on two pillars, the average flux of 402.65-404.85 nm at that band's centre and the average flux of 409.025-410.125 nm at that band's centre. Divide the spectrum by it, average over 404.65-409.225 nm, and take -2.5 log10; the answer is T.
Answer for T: 0.046 mag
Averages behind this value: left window 0.695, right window 0.757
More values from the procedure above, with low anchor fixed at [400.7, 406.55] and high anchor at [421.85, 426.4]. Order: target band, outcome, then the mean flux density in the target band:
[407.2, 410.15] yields -0.08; 0.728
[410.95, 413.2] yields -0.10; 0.729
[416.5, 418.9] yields 0.02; 0.635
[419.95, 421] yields 0.03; 0.619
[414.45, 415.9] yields 0.01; 0.651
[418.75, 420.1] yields 0.03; 0.626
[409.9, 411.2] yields -0.16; 0.778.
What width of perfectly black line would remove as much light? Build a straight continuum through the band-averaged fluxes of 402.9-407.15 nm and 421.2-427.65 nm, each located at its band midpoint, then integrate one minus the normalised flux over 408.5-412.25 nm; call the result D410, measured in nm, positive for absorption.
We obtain -0.401 nm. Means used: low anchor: 0.692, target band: 0.746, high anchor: 0.628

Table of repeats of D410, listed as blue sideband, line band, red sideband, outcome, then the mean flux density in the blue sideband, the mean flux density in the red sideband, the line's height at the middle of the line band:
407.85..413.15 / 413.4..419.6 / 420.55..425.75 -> 0.37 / 0.734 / 0.626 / 0.683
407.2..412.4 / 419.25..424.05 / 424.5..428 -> 0.38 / 0.737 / 0.643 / 0.669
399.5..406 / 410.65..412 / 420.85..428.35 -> -0.16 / 0.698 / 0.632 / 0.672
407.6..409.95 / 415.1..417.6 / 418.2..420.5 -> 0.03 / 0.716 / 0.623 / 0.649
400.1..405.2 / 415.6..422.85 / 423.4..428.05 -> 0.35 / 0.699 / 0.64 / 0.657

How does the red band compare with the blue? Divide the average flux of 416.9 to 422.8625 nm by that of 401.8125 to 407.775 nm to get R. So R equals 0.9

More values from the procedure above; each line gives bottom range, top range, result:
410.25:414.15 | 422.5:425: 0.87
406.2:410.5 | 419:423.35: 0.85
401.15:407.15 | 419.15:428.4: 0.91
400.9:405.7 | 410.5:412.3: 1.07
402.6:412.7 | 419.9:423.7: 0.86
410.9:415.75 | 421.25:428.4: 0.91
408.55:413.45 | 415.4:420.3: 0.86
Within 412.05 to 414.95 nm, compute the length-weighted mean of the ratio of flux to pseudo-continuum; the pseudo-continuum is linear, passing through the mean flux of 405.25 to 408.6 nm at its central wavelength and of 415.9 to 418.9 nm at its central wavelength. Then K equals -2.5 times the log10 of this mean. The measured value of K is -0.03 mag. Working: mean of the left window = 0.701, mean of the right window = 0.635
